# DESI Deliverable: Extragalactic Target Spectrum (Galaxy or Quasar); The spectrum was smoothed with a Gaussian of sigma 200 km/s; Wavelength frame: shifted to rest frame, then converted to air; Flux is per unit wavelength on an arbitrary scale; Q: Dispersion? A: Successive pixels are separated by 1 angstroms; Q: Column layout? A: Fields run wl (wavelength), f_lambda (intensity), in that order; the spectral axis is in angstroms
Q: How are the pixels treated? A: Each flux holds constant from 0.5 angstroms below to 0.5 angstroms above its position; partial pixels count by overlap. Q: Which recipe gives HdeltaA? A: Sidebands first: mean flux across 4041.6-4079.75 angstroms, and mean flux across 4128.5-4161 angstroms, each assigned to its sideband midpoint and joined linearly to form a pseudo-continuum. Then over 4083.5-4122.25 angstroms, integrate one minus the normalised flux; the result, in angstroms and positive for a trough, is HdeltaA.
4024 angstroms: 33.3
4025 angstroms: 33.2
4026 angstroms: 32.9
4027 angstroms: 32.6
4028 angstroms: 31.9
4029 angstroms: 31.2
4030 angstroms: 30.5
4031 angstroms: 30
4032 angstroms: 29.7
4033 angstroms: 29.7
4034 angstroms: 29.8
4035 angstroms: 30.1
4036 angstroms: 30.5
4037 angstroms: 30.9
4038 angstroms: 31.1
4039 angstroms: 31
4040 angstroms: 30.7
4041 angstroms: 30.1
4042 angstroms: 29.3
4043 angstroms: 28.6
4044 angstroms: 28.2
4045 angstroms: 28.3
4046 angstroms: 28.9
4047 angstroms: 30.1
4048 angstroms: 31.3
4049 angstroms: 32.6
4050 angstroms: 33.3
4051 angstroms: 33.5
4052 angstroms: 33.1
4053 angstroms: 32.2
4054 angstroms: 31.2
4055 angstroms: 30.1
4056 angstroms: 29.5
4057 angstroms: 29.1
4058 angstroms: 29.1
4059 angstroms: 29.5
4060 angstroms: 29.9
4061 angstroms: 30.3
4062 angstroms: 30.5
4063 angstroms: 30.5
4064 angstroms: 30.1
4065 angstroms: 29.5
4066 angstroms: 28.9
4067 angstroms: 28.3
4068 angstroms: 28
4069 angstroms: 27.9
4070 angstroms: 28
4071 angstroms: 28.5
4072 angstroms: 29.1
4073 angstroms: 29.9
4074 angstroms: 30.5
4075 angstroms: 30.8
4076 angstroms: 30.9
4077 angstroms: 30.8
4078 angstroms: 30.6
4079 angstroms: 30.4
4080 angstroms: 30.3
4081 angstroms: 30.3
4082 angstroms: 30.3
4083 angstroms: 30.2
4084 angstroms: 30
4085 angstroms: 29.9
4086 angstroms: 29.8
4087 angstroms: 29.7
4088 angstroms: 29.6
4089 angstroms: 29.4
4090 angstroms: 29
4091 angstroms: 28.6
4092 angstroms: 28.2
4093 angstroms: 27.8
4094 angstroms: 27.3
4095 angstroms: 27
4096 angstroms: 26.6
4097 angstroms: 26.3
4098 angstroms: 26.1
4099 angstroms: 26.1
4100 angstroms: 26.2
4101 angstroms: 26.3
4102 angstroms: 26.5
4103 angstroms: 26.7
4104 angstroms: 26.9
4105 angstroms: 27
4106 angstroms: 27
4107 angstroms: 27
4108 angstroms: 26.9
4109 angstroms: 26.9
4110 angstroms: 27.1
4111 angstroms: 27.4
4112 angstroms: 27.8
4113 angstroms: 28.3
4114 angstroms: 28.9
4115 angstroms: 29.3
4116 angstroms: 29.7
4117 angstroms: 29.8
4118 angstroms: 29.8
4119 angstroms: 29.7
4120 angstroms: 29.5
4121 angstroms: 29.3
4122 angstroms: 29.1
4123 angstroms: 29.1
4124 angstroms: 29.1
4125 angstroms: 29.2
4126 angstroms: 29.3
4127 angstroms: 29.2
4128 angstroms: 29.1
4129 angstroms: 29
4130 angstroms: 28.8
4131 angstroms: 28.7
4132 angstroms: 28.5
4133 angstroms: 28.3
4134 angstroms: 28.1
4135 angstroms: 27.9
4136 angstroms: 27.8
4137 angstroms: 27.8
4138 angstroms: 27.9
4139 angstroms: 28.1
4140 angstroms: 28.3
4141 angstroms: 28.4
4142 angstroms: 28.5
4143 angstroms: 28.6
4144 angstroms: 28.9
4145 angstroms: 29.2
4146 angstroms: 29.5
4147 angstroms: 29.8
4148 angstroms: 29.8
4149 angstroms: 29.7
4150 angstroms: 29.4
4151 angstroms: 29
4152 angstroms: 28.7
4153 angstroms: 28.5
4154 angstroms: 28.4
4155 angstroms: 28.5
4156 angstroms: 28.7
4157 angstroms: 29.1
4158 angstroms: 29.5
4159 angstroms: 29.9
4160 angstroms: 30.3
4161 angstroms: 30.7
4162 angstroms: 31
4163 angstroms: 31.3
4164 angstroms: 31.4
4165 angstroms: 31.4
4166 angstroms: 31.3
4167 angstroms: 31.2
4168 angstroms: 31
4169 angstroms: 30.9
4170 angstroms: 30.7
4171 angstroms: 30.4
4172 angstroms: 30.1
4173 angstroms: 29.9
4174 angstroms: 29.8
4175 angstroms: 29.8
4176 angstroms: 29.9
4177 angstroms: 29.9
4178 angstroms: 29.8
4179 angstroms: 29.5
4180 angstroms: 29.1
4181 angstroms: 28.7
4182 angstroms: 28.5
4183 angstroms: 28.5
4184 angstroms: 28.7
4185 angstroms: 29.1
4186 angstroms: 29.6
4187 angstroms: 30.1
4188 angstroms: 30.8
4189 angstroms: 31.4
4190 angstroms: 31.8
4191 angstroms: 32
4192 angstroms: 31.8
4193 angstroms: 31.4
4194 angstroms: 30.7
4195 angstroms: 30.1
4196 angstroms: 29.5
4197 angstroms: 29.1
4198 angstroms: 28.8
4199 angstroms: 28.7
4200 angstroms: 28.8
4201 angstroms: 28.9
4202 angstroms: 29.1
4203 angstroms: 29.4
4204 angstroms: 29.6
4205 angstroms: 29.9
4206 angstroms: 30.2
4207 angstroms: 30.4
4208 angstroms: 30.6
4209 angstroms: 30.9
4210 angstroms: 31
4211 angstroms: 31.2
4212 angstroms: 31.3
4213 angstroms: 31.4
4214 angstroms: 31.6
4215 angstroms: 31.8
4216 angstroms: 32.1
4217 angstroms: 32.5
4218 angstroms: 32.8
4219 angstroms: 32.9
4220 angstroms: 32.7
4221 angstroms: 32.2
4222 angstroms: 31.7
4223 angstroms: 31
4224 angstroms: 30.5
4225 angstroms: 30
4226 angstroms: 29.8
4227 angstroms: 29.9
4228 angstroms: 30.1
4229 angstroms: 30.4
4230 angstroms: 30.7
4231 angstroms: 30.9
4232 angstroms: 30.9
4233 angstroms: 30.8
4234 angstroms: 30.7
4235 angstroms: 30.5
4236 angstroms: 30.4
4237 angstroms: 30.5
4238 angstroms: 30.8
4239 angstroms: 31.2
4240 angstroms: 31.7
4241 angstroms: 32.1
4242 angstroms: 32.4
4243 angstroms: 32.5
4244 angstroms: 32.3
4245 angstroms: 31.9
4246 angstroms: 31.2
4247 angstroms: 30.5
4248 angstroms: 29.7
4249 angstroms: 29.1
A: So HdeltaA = 1.8 angstroms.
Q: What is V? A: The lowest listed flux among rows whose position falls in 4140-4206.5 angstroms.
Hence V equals 28.3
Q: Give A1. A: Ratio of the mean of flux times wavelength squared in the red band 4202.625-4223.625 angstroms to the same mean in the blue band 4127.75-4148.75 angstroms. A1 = 1.13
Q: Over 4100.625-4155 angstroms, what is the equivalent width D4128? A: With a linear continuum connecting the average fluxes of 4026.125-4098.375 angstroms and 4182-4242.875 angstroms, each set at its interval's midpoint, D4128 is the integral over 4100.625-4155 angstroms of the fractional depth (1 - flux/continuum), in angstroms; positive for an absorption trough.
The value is 3.1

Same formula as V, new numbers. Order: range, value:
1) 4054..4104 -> 26.1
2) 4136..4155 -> 27.8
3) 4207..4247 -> 29.8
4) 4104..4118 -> 26.9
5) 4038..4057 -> 28.2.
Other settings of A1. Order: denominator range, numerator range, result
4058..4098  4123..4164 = 1.02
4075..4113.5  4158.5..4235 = 1.13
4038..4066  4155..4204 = 1.05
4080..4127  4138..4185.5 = 1.07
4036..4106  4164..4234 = 1.10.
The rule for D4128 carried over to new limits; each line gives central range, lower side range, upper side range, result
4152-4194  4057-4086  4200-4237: 0.5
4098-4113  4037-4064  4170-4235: 1.8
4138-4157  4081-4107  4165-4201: 0.2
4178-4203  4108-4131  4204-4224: 0.8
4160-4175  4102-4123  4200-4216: -0.6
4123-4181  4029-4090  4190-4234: 2.0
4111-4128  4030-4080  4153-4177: 0.6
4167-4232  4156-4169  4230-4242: 0.8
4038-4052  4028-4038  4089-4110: -0.4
